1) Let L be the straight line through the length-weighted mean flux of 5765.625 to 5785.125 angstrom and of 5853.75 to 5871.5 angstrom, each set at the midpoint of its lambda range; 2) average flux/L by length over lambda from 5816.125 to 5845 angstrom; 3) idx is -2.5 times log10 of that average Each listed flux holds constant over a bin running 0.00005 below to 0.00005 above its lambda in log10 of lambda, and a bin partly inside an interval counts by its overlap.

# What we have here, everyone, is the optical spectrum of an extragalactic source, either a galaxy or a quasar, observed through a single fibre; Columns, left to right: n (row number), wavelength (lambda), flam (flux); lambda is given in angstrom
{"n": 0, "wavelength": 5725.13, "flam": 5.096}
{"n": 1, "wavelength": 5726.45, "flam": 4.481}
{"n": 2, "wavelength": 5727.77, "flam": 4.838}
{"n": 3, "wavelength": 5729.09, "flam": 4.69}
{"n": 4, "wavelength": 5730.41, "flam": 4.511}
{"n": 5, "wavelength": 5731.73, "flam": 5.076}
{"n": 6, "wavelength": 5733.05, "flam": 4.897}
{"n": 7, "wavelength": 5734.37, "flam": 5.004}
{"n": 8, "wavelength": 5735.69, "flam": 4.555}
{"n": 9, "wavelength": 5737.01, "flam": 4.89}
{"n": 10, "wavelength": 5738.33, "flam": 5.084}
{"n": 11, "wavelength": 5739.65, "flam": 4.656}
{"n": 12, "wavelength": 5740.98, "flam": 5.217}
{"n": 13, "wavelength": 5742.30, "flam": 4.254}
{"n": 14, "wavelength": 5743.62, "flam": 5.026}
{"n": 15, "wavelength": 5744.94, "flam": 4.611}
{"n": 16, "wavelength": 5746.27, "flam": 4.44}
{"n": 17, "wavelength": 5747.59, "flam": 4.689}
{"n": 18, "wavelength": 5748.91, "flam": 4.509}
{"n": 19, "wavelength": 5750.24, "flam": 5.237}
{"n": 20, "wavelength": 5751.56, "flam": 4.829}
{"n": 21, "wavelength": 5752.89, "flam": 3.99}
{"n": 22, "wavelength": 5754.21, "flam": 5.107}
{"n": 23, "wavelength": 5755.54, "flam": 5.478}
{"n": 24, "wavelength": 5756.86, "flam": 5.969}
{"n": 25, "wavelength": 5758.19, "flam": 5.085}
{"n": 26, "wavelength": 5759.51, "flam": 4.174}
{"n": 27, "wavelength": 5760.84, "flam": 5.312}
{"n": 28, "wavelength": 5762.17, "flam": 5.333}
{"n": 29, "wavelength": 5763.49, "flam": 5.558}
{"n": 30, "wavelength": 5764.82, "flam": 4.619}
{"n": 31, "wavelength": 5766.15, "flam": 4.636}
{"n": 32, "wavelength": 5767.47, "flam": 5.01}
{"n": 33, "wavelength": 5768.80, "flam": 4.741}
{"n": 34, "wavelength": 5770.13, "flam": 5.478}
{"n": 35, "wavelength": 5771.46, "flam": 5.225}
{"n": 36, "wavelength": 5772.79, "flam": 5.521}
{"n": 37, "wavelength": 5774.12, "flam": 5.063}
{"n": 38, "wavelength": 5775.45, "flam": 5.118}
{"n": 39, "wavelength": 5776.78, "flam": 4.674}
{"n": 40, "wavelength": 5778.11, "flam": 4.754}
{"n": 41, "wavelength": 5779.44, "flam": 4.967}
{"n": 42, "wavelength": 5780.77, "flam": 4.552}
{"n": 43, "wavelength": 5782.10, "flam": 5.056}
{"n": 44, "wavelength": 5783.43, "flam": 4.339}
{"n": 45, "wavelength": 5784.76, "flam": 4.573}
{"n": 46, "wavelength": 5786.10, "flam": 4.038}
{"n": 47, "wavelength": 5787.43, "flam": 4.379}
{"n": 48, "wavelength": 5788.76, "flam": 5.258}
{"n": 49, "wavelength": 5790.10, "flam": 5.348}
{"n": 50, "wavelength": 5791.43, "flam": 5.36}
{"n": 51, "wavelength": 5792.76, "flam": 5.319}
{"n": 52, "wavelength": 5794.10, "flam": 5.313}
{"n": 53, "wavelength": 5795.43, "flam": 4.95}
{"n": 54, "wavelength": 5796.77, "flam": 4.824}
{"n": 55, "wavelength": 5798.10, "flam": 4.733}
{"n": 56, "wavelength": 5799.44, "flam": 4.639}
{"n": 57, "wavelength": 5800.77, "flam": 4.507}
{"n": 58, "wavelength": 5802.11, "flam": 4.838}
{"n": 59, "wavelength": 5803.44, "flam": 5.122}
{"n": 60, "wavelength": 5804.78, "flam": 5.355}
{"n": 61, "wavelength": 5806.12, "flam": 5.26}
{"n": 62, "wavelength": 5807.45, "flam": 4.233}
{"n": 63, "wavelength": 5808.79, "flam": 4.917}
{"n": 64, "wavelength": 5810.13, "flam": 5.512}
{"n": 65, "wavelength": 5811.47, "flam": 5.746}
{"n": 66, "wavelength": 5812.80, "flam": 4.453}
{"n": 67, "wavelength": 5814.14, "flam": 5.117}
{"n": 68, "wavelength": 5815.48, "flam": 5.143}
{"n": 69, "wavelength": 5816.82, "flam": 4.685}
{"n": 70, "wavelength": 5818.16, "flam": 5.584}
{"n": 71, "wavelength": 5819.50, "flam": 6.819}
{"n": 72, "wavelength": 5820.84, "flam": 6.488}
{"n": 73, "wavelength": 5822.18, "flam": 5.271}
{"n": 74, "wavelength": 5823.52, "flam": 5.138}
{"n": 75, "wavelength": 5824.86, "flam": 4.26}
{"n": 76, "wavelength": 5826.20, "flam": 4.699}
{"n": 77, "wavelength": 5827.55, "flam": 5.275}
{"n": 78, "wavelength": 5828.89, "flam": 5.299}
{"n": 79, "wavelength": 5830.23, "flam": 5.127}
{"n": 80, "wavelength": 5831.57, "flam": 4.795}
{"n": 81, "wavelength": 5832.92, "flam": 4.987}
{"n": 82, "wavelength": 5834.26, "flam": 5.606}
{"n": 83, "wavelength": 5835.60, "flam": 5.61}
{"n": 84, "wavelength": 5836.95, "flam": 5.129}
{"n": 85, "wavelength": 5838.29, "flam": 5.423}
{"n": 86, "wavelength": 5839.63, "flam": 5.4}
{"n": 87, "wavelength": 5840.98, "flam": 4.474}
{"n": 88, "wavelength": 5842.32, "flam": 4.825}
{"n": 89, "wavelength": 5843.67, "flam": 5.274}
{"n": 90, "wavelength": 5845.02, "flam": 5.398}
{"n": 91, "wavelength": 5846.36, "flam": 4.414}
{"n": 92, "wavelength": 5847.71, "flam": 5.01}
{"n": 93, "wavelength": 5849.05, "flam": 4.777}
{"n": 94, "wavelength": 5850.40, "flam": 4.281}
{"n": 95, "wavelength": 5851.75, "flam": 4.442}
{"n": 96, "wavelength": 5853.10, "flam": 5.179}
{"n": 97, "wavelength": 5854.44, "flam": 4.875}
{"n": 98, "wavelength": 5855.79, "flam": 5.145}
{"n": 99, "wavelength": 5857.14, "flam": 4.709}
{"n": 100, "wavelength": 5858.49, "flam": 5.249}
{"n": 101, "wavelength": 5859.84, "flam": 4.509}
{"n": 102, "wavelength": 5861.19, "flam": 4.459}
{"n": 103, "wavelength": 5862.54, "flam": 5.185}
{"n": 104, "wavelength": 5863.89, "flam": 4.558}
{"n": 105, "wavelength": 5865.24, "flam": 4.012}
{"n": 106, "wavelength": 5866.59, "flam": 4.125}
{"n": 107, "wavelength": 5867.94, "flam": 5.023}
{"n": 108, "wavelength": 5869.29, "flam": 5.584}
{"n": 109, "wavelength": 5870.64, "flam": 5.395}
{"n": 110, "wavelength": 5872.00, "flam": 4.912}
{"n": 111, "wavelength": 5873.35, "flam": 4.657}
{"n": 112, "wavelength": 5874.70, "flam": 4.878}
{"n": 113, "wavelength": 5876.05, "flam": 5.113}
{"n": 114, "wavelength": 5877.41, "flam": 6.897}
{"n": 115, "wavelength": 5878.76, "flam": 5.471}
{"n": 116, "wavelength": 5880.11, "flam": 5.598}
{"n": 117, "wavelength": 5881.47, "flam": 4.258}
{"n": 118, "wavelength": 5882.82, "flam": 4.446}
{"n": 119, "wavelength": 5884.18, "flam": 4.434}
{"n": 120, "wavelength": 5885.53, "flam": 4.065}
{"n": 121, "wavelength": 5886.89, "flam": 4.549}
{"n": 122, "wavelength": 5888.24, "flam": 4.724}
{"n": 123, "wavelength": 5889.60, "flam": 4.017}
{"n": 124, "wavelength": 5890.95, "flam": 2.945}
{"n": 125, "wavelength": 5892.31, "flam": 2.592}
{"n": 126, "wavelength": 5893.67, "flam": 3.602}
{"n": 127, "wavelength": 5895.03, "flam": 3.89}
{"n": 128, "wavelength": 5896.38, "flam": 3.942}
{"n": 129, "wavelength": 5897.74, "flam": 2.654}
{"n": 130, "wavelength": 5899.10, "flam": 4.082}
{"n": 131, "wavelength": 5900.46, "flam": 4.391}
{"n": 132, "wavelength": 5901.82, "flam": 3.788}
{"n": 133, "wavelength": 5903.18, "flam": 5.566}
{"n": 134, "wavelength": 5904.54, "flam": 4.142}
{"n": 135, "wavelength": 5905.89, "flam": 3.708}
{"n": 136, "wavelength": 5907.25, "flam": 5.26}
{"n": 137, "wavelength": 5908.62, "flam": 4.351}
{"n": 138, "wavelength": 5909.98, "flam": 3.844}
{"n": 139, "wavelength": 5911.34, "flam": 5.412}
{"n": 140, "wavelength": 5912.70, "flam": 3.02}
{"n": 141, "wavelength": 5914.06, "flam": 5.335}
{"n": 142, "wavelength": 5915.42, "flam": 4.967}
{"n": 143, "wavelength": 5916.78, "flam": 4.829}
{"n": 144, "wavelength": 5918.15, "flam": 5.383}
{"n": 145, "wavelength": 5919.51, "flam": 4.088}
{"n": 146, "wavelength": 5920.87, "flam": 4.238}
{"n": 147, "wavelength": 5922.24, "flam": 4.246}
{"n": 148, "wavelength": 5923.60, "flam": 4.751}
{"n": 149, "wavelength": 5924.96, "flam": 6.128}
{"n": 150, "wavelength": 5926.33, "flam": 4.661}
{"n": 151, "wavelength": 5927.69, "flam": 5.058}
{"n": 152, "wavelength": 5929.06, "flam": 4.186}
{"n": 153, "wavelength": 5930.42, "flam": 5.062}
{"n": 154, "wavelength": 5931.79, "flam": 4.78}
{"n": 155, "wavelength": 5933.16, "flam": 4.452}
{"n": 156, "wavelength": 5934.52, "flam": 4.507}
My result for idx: -0.08 mag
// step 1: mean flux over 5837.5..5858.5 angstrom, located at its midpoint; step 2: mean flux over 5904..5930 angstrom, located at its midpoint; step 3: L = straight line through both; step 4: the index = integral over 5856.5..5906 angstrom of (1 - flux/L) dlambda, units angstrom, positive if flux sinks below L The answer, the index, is 2.9 angstrom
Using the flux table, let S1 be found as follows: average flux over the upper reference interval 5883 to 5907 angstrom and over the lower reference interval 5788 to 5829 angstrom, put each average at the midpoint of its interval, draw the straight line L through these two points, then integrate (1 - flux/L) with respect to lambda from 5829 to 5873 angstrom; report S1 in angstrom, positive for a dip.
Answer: -3.5 angstrom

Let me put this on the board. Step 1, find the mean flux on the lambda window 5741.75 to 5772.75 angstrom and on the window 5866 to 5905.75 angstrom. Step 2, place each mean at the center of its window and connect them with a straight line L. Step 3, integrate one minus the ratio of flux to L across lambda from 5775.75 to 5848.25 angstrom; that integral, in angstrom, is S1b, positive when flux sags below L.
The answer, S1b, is -4.7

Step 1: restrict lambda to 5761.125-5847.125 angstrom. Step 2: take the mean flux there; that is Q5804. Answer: 5.06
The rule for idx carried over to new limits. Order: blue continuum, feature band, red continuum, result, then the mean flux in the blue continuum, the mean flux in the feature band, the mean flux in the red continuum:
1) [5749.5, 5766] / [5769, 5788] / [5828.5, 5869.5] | 0.04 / 5.04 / 4.84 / 4.92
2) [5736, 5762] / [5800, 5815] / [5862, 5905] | -0.07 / 4.88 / 5.01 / 4.48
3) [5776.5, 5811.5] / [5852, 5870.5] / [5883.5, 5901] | -0.16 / 4.9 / 4.83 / 3.83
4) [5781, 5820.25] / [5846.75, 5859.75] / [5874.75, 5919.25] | -0.03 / 5.01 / 4.83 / 4.42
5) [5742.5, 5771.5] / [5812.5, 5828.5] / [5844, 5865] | -0.09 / 4.94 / 5.26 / 4.8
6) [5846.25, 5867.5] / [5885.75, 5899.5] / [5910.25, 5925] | 0.26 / 4.69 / 3.7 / 4.68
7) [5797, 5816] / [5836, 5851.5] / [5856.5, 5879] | 0.01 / 4.97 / 4.94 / 4.98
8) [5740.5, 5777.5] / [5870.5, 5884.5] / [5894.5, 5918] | -0.15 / 4.96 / 5.1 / 4.33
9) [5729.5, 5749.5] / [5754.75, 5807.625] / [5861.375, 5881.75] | -0.03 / 4.76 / 4.97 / 5.05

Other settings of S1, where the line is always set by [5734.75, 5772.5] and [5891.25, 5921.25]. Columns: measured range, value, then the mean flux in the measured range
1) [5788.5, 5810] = -1.3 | 5.01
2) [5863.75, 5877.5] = -1.8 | 4.95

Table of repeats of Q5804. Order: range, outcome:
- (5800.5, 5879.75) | 5.07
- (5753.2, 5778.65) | 5.08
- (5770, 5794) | 4.94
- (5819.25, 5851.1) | 5.13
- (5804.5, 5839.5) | 5.23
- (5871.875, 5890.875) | 4.8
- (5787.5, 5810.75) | 5.01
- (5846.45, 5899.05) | 4.57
